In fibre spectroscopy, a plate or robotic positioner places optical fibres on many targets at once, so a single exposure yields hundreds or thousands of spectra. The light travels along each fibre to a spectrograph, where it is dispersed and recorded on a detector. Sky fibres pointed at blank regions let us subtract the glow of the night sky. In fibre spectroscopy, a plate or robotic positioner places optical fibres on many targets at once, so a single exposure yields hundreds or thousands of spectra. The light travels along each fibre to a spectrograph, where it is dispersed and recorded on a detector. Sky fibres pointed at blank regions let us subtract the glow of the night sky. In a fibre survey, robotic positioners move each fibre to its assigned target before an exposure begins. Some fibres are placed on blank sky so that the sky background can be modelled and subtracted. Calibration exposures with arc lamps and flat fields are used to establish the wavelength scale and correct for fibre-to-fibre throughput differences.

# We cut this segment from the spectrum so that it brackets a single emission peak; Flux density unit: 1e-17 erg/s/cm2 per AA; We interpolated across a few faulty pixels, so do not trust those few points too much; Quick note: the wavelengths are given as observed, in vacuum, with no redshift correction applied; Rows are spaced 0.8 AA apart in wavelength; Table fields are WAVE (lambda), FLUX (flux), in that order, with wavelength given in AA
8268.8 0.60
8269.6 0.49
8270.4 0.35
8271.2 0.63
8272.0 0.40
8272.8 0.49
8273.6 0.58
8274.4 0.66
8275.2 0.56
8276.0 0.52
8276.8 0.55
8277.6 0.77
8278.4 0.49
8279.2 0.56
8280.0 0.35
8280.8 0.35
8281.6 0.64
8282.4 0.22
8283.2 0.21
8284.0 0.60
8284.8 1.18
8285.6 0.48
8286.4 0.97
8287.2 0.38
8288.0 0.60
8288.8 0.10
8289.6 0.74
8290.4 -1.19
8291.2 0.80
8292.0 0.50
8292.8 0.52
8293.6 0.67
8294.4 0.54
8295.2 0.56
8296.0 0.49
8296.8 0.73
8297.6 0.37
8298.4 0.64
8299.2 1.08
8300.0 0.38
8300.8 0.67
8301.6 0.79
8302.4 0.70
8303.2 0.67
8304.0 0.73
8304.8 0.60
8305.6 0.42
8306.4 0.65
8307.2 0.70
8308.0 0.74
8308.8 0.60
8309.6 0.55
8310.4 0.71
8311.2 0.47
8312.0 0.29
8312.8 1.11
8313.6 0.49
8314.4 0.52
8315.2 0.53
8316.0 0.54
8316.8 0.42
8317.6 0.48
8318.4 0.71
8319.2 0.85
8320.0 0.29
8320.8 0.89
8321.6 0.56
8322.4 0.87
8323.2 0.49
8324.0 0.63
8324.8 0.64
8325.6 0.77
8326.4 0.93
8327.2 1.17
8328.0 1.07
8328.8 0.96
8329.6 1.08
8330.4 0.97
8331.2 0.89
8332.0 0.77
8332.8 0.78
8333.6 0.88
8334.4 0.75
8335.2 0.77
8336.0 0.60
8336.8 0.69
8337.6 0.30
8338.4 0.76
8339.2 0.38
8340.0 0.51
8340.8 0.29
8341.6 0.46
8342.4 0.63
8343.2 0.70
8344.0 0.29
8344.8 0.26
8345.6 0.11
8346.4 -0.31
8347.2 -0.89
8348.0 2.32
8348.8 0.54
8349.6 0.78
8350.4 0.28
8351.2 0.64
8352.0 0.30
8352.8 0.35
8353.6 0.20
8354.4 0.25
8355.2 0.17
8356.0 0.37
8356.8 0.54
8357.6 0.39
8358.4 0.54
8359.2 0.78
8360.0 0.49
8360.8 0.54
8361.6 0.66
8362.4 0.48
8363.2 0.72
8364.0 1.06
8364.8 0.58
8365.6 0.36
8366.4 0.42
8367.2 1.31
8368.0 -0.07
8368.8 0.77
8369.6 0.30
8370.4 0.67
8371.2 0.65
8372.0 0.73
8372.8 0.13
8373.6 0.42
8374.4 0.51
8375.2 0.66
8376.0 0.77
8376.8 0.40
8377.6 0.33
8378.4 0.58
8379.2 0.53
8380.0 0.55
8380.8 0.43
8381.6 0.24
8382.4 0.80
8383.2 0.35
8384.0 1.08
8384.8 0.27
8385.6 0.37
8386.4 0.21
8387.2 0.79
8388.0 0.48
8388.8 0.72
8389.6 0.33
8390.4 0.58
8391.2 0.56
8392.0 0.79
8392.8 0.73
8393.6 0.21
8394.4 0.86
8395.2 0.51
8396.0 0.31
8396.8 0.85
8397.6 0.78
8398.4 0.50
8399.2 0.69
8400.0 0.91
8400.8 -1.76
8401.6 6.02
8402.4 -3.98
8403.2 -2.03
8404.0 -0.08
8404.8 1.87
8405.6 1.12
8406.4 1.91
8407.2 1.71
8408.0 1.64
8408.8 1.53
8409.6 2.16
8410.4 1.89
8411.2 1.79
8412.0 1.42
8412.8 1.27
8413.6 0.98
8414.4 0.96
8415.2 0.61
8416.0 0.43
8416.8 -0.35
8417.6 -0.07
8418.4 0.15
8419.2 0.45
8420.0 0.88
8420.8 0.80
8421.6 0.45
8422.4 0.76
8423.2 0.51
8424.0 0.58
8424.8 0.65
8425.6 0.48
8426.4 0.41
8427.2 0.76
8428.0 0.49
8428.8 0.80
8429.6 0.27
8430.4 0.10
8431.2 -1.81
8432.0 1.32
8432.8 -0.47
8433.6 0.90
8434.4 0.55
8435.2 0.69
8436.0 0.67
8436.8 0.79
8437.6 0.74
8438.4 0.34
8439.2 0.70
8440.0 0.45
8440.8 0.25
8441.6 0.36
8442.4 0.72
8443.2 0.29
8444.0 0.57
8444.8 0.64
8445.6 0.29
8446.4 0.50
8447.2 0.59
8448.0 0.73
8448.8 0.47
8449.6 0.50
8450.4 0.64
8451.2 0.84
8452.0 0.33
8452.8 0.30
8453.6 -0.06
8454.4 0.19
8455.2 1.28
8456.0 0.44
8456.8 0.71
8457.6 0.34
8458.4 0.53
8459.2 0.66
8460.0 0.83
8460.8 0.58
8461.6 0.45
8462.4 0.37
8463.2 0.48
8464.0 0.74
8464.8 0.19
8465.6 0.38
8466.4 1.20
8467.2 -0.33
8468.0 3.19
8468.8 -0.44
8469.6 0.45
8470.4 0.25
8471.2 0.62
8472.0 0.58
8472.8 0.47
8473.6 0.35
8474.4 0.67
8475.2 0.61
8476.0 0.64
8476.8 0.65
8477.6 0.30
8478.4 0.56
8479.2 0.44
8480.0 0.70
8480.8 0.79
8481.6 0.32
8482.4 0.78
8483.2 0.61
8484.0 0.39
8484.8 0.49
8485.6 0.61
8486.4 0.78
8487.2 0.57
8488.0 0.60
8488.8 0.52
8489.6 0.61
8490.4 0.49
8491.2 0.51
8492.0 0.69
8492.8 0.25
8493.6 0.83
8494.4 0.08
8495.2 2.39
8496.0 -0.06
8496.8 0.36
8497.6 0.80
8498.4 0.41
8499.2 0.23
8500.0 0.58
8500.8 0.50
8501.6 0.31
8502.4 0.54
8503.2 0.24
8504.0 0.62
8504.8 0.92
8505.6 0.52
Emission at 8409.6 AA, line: [O III]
